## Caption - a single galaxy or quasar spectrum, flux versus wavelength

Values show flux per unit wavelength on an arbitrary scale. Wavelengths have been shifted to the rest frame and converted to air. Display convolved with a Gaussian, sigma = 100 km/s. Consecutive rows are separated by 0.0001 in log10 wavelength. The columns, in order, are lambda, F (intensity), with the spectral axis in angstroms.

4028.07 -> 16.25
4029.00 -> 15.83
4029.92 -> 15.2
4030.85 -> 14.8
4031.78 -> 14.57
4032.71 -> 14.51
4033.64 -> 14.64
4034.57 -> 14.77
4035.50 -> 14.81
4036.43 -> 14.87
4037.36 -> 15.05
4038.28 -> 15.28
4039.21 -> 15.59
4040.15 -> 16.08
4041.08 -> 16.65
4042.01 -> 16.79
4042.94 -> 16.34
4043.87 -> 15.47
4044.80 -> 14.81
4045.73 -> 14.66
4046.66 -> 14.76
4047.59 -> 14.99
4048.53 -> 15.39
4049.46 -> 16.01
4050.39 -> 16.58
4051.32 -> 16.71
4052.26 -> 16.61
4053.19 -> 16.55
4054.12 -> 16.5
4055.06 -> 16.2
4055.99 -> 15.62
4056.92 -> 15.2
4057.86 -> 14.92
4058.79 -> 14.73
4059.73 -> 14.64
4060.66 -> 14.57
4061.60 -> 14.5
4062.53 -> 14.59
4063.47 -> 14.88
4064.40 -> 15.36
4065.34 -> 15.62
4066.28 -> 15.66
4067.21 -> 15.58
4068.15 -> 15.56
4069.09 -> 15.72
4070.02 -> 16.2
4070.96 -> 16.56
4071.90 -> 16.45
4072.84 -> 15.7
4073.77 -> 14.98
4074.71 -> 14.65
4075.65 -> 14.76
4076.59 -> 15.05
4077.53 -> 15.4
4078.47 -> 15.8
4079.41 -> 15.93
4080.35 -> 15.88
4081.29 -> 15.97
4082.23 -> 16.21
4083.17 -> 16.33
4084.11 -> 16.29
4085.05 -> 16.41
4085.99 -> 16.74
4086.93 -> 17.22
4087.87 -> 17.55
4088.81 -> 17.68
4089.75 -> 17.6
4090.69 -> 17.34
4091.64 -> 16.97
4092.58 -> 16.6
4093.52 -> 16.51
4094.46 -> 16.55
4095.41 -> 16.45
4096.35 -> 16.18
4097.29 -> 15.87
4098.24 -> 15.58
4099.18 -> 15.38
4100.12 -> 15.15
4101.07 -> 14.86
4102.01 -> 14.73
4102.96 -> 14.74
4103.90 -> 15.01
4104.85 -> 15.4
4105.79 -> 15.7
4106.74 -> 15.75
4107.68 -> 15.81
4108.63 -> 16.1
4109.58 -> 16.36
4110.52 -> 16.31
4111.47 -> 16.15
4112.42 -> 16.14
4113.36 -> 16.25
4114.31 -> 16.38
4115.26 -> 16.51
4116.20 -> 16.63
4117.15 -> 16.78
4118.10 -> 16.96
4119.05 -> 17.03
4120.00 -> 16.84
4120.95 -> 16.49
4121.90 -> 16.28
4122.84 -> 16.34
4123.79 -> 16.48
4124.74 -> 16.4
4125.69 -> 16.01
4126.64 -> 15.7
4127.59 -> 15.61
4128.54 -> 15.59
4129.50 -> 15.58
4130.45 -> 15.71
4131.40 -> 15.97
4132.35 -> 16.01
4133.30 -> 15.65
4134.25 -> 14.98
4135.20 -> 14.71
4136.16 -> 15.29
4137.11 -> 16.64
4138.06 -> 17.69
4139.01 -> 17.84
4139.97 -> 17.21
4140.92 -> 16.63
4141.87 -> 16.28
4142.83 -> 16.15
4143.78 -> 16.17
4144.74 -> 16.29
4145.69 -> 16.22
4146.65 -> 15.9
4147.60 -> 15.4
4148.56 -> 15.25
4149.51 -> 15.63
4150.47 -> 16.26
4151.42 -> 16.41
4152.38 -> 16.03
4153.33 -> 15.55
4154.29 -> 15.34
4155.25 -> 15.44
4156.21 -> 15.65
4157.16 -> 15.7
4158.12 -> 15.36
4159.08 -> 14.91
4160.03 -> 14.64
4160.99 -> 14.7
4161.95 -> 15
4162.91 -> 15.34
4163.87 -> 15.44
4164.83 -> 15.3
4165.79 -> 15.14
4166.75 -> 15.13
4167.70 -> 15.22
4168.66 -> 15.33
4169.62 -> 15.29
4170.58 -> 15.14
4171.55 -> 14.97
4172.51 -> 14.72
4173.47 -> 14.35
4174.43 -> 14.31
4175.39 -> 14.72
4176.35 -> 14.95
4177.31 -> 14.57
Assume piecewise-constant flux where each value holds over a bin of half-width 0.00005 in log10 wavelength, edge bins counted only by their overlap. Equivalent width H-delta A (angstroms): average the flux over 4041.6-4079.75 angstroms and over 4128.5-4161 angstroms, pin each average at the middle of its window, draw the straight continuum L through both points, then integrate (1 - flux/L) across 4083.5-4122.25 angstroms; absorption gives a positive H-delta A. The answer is -1.4 angstroms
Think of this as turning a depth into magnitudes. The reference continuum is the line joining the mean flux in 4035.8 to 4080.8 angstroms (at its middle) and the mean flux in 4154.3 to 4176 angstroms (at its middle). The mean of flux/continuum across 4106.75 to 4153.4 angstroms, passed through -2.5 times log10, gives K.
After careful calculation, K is -0.07 mag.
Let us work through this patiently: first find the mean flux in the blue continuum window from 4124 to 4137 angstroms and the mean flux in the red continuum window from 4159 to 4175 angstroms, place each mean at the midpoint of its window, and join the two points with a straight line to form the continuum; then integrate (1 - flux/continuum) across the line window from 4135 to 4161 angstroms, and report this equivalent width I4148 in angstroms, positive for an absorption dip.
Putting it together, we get -1.0 angstroms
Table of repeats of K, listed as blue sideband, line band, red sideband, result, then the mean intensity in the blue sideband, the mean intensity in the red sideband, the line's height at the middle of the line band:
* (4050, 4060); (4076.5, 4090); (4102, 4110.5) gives -0.05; 15.9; 15.6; 15.7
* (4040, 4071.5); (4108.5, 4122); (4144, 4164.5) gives -0.06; 15.6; 15.5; 15.6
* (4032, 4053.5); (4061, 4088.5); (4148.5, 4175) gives -0.02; 15.5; 15.3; 15.5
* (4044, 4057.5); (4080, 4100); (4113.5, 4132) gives -0.03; 15.7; 16.3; 16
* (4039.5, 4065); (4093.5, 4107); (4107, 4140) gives 0.03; 15.6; 16.2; 16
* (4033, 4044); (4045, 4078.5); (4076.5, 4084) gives 0.02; 15.5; 15.9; 15.7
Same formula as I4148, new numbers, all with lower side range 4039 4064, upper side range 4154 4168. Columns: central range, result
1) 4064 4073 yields -0.2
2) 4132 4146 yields -0.9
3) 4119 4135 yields -0.7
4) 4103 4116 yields -0.5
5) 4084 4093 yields -0.9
